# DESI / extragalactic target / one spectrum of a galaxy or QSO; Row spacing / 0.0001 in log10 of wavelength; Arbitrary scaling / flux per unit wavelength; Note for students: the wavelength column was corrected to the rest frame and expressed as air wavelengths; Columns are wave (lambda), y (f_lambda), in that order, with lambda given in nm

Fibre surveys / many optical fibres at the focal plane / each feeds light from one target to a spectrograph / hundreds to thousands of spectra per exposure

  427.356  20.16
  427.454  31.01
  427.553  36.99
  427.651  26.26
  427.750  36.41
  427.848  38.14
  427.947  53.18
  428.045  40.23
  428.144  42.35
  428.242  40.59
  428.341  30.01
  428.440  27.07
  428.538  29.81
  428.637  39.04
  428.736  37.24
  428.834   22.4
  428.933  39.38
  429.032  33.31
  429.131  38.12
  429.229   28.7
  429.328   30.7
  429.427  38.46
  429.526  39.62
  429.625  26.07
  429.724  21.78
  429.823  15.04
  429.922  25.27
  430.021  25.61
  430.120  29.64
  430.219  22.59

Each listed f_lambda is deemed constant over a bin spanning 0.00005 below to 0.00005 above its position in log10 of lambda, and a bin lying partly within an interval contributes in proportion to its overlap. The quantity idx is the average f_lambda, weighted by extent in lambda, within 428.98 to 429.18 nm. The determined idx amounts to 35.7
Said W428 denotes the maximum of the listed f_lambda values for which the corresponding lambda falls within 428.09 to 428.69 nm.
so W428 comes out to 42.35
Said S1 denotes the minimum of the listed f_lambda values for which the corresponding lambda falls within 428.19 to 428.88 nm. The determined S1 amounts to 22.4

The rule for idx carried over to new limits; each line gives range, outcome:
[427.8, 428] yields 45.6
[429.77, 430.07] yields 22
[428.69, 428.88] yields 29.9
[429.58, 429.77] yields 23.9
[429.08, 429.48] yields 34.1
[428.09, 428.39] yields 37.7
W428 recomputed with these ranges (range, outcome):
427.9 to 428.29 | 53.18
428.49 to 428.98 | 39.38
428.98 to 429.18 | 38.12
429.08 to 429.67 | 39.62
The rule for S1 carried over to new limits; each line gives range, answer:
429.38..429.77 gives 21.78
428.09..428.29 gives 40.59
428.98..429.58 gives 28.7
